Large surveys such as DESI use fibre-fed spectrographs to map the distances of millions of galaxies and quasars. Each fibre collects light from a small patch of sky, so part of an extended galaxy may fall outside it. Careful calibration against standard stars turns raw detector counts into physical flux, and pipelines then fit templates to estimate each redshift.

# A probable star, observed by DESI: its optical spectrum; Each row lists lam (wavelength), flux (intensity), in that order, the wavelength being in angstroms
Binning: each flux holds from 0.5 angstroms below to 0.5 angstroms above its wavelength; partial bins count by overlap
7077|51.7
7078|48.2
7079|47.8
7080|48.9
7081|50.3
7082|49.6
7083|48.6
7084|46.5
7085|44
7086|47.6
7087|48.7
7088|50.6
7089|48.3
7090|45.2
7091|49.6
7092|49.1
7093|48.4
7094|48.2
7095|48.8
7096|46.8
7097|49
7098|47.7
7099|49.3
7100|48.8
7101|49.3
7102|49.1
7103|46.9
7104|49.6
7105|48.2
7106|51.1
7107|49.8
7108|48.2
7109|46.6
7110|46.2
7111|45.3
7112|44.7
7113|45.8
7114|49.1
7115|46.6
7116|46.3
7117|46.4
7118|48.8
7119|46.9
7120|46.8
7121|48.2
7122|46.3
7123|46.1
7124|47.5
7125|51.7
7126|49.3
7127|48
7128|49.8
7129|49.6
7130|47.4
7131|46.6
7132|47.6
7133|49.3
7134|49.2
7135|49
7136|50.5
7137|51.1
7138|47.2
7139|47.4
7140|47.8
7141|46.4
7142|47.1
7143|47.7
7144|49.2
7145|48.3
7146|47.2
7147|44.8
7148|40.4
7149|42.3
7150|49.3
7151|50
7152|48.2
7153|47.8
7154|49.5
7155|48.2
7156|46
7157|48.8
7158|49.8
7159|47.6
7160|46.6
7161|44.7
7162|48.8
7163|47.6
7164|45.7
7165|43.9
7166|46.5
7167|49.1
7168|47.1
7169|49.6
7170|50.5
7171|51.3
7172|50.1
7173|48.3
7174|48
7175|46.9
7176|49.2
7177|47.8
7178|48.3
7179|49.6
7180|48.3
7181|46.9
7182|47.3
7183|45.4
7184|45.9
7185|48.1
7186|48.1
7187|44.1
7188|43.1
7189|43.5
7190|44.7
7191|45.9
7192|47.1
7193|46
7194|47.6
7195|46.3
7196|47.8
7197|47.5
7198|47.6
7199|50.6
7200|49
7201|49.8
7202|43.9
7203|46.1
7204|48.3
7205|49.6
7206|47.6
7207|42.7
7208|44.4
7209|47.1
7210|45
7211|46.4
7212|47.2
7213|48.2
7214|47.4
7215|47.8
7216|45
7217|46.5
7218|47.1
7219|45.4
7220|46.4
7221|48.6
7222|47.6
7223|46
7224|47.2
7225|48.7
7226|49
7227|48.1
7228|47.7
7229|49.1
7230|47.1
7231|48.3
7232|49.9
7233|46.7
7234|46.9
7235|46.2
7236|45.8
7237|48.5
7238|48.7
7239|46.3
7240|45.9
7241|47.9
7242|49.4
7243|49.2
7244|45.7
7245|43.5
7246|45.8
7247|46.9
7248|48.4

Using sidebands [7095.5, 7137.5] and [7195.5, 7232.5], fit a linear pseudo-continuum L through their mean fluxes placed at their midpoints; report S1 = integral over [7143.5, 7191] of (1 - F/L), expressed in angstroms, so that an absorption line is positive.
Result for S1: 0.44 angstroms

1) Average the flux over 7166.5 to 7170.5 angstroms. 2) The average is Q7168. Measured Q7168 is 49.1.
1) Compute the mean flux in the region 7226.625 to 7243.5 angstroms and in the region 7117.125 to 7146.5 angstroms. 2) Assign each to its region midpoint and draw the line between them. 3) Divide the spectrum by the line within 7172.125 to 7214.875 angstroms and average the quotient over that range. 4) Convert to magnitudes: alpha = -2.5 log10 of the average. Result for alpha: 0.02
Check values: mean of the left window 48.2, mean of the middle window 47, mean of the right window 47.7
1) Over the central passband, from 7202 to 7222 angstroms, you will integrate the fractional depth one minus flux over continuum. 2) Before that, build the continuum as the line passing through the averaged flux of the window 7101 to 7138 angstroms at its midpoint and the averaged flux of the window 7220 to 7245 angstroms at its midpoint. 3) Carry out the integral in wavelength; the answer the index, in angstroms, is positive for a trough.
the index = 0.4 angstroms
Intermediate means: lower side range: 48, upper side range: 47.6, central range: 46.6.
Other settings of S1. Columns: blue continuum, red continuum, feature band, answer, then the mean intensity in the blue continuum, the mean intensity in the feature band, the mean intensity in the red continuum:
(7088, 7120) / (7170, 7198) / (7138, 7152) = 0.2 angstroms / 47.9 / 46.8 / 47.2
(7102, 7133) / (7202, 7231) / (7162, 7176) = -0.2 angstroms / 47.8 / 48.1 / 47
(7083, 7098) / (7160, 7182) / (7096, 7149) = 0.2 angstroms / 47.9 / 47.8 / 48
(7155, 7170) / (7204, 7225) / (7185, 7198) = 0.3 angstroms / 47.4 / 46.1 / 46.7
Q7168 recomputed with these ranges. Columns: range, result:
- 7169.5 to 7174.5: 49.6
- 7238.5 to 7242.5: 47.4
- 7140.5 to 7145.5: 47.7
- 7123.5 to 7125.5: 49.6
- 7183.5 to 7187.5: 46.6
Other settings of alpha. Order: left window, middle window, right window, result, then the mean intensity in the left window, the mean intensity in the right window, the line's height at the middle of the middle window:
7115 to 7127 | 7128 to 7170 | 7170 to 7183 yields 0.01 mag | 47.6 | 48.5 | 48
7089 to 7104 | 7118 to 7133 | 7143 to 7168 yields -0.01 mag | 48.3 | 47.1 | 47.7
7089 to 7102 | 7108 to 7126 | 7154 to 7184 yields 0.03 mag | 48.4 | 47.9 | 48.2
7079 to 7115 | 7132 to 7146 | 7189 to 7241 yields -0.01 mag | 48.1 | 47.1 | 47.7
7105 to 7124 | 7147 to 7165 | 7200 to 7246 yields 0.00 mag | 47.2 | 47.1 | 47.2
